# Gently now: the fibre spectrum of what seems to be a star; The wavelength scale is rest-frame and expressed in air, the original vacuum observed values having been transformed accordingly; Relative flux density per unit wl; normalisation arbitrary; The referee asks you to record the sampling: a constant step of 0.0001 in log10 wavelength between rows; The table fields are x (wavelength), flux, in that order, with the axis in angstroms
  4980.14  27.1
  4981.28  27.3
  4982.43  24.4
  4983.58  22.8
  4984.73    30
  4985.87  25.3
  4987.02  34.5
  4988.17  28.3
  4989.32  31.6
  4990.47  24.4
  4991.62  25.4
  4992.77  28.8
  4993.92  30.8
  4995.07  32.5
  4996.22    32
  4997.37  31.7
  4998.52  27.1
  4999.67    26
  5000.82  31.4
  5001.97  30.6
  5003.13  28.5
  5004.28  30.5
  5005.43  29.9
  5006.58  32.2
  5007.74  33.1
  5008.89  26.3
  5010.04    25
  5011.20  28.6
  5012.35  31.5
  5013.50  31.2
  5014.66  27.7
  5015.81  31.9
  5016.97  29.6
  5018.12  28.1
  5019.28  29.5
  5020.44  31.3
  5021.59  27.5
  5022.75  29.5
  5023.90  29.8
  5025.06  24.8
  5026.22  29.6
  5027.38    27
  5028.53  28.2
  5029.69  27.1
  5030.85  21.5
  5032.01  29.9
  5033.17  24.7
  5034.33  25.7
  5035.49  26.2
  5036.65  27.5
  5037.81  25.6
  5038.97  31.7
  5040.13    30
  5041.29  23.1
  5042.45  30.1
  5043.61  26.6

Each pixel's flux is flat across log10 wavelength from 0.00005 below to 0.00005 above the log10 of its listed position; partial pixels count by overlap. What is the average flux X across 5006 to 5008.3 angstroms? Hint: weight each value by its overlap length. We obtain 32.6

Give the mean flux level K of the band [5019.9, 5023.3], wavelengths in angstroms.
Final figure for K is 29.4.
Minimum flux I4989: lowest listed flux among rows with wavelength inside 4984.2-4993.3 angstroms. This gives 24.4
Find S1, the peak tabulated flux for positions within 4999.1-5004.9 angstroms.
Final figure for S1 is 31.4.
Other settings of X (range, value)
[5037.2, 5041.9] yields 27.6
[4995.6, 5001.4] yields 29.7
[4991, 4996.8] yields 29.9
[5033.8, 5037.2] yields 26.5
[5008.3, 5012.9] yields 27.9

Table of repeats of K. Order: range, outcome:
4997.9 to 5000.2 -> 26.7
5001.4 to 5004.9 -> 29.8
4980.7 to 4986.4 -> 26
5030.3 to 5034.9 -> 25.5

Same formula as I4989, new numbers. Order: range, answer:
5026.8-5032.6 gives 21.5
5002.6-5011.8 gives 25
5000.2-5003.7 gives 28.5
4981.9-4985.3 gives 22.8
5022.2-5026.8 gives 24.8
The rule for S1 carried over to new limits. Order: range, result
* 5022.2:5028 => 29.8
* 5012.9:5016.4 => 31.9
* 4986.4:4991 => 34.5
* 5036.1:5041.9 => 31.7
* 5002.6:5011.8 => 33.1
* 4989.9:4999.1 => 32.5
